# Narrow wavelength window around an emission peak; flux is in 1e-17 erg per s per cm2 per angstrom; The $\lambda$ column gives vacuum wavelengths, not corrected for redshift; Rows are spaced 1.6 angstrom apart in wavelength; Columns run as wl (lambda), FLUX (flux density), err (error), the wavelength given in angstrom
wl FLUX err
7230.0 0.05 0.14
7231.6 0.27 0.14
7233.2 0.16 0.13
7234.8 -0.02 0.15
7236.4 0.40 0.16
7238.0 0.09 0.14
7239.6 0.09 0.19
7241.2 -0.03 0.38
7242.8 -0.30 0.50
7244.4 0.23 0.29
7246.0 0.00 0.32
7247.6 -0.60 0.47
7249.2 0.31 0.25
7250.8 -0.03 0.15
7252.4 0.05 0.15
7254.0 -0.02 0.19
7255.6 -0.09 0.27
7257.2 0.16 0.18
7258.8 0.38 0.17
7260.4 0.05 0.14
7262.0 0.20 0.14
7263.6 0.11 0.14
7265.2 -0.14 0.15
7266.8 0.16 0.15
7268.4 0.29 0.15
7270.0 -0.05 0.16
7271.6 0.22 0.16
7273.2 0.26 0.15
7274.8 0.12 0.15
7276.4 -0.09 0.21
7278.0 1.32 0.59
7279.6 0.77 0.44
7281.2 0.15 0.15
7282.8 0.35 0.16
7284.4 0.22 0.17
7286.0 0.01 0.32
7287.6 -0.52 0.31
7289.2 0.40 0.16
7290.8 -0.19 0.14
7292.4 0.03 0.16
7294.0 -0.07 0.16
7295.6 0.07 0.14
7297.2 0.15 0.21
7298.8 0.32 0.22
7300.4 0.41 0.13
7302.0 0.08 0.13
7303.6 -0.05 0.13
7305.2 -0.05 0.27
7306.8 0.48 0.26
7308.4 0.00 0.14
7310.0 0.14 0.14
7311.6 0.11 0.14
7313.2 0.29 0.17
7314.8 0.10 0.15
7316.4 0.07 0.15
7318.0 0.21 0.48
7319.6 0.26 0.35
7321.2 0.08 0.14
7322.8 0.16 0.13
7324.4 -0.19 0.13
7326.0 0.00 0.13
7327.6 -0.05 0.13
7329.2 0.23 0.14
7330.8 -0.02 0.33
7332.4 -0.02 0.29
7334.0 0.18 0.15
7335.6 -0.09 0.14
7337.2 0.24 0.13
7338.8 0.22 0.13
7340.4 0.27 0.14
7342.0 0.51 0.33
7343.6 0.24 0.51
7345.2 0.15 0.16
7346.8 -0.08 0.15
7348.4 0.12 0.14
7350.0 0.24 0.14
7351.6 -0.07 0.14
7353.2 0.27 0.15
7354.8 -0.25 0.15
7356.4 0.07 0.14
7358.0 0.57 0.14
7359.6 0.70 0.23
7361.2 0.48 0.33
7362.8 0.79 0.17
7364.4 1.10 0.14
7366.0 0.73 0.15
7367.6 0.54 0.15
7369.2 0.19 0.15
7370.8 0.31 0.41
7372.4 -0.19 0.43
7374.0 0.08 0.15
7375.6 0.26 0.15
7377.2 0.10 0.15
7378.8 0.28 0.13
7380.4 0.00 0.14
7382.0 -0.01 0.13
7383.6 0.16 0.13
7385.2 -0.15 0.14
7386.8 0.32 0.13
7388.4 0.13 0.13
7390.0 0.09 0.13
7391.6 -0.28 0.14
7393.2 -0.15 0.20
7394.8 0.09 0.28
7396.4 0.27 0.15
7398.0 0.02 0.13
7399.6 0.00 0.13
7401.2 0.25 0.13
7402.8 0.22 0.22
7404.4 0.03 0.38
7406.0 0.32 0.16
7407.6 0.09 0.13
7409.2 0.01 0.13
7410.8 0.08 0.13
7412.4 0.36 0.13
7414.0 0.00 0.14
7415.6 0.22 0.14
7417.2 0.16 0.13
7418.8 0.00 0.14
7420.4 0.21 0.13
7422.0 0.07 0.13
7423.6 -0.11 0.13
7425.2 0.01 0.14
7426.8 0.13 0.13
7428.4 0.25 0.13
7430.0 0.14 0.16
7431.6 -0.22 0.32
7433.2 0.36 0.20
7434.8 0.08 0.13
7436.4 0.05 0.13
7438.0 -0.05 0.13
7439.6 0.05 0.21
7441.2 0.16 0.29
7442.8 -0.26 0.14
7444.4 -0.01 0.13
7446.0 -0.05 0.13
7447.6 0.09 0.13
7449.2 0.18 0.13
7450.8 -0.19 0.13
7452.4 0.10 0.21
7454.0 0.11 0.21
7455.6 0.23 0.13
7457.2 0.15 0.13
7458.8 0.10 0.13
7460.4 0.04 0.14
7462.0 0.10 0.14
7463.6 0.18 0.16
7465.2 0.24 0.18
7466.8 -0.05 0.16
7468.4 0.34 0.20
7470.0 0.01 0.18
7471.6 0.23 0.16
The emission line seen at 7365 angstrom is [O II] 3727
